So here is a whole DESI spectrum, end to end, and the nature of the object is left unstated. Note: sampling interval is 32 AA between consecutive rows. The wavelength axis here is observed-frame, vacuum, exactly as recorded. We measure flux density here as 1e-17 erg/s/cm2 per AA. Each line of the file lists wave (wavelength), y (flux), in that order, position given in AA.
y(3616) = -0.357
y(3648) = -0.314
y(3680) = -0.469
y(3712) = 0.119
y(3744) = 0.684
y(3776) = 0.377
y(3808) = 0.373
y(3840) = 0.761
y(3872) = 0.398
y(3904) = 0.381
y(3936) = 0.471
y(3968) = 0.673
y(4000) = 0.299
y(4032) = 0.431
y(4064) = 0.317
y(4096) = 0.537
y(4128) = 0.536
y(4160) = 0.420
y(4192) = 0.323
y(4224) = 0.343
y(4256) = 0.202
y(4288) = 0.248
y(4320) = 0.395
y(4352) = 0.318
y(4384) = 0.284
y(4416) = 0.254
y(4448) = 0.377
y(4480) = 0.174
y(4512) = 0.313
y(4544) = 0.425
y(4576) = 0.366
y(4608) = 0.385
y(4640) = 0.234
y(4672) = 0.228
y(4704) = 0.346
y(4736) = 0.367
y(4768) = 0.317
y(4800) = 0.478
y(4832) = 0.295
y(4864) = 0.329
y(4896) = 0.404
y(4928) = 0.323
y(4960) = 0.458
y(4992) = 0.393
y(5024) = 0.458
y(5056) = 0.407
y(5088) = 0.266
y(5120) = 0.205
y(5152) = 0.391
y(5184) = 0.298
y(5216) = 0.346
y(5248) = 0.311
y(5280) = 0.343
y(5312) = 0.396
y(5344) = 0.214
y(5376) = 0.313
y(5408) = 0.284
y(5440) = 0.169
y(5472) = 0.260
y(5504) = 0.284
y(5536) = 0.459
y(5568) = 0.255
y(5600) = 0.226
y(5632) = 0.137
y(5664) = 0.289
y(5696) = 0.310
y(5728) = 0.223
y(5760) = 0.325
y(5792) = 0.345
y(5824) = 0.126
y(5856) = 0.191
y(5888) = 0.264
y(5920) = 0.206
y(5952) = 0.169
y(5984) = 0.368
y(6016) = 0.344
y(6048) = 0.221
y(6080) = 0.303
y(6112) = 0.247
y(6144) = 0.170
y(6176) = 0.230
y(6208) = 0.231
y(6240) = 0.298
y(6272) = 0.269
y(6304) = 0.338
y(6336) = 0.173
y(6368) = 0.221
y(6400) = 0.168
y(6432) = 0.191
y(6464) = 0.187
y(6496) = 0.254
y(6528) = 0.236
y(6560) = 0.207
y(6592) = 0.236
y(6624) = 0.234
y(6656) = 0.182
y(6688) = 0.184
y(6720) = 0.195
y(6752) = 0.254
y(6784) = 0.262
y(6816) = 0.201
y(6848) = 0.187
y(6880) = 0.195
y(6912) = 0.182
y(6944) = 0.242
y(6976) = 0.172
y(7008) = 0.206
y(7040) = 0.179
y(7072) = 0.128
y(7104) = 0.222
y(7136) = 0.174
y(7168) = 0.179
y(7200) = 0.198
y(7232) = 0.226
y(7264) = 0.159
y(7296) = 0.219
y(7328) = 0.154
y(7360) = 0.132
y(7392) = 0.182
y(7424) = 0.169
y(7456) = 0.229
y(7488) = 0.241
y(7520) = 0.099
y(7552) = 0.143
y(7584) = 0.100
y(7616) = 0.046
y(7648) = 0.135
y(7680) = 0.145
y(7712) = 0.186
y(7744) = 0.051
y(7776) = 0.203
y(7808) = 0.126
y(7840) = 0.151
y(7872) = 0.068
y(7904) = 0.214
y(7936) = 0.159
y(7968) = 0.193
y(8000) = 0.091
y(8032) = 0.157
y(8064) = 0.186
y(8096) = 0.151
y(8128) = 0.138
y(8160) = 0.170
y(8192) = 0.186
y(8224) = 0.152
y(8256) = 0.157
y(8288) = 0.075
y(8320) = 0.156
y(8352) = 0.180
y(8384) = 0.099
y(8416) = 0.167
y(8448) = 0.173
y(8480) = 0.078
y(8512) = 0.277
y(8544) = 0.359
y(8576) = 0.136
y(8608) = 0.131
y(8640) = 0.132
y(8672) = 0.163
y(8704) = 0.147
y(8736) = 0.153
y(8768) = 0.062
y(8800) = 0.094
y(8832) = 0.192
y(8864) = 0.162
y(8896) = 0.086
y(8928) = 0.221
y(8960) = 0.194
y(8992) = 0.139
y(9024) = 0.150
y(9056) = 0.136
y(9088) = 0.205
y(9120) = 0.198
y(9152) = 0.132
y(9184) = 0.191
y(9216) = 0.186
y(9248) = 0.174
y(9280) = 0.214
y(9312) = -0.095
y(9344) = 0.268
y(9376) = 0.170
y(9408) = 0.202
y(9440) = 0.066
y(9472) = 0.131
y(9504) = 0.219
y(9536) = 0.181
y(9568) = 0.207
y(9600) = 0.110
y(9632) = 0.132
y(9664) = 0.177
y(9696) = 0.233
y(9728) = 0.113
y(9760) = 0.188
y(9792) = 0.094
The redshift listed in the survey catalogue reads 1.29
